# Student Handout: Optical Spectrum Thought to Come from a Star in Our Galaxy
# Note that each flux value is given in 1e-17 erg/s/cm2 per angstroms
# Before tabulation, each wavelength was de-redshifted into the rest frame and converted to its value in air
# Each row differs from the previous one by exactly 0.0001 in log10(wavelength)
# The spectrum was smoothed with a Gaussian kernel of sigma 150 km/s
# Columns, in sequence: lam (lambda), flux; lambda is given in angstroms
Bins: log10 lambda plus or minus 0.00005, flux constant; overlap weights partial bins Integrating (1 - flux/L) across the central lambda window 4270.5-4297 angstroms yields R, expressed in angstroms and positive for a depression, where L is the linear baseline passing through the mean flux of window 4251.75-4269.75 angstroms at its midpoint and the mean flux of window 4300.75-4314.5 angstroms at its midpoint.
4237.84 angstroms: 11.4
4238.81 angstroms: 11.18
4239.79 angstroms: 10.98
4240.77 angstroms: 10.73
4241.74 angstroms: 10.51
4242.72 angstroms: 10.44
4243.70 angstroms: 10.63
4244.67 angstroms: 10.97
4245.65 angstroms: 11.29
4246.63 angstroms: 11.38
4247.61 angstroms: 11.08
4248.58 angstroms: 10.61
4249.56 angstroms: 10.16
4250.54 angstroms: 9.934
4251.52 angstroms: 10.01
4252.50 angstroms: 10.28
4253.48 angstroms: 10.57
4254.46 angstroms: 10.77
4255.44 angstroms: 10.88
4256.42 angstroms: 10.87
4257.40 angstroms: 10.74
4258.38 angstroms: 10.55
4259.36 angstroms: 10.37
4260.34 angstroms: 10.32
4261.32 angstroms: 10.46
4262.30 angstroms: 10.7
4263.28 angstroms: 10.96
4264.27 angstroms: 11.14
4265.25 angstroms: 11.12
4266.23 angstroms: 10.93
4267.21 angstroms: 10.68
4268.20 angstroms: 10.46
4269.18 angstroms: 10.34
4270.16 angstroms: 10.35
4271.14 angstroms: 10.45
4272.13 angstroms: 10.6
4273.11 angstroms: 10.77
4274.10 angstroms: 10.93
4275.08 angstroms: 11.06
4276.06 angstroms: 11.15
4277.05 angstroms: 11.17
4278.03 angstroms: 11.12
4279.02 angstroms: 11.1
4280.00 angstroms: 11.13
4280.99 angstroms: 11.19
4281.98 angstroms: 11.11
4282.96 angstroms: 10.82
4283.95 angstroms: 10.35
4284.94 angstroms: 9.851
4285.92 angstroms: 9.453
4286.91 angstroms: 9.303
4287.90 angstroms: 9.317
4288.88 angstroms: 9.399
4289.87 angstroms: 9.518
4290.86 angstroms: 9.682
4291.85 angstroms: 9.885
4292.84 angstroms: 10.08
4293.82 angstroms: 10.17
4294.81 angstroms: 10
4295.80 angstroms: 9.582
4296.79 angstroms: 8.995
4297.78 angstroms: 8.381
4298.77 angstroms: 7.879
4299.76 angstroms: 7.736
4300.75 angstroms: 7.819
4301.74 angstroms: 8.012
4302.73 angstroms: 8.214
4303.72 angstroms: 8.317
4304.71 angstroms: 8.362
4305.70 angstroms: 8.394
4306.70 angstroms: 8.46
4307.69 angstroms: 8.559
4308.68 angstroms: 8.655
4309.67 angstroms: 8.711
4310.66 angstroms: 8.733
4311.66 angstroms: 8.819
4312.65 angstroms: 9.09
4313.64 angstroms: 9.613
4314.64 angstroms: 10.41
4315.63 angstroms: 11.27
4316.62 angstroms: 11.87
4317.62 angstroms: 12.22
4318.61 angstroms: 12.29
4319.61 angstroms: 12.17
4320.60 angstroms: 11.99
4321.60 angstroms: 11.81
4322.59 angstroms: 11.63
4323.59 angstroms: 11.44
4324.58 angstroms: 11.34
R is -1.8 angstroms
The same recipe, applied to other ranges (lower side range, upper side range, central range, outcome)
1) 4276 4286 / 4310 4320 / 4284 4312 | 4.6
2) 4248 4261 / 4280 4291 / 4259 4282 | -1.3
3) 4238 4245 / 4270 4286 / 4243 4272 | 0.4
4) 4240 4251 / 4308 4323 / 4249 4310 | 3.9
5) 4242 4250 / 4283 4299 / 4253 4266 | -0.4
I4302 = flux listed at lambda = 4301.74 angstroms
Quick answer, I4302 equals 8.012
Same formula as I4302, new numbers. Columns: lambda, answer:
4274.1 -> 10.93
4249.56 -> 10.16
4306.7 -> 8.46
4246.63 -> 11.38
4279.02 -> 11.1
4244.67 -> 10.97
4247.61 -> 11.08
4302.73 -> 8.214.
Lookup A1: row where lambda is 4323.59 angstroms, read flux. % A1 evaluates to 11.44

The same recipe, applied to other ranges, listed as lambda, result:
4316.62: 11.87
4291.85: 9.885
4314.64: 10.41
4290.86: 9.682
